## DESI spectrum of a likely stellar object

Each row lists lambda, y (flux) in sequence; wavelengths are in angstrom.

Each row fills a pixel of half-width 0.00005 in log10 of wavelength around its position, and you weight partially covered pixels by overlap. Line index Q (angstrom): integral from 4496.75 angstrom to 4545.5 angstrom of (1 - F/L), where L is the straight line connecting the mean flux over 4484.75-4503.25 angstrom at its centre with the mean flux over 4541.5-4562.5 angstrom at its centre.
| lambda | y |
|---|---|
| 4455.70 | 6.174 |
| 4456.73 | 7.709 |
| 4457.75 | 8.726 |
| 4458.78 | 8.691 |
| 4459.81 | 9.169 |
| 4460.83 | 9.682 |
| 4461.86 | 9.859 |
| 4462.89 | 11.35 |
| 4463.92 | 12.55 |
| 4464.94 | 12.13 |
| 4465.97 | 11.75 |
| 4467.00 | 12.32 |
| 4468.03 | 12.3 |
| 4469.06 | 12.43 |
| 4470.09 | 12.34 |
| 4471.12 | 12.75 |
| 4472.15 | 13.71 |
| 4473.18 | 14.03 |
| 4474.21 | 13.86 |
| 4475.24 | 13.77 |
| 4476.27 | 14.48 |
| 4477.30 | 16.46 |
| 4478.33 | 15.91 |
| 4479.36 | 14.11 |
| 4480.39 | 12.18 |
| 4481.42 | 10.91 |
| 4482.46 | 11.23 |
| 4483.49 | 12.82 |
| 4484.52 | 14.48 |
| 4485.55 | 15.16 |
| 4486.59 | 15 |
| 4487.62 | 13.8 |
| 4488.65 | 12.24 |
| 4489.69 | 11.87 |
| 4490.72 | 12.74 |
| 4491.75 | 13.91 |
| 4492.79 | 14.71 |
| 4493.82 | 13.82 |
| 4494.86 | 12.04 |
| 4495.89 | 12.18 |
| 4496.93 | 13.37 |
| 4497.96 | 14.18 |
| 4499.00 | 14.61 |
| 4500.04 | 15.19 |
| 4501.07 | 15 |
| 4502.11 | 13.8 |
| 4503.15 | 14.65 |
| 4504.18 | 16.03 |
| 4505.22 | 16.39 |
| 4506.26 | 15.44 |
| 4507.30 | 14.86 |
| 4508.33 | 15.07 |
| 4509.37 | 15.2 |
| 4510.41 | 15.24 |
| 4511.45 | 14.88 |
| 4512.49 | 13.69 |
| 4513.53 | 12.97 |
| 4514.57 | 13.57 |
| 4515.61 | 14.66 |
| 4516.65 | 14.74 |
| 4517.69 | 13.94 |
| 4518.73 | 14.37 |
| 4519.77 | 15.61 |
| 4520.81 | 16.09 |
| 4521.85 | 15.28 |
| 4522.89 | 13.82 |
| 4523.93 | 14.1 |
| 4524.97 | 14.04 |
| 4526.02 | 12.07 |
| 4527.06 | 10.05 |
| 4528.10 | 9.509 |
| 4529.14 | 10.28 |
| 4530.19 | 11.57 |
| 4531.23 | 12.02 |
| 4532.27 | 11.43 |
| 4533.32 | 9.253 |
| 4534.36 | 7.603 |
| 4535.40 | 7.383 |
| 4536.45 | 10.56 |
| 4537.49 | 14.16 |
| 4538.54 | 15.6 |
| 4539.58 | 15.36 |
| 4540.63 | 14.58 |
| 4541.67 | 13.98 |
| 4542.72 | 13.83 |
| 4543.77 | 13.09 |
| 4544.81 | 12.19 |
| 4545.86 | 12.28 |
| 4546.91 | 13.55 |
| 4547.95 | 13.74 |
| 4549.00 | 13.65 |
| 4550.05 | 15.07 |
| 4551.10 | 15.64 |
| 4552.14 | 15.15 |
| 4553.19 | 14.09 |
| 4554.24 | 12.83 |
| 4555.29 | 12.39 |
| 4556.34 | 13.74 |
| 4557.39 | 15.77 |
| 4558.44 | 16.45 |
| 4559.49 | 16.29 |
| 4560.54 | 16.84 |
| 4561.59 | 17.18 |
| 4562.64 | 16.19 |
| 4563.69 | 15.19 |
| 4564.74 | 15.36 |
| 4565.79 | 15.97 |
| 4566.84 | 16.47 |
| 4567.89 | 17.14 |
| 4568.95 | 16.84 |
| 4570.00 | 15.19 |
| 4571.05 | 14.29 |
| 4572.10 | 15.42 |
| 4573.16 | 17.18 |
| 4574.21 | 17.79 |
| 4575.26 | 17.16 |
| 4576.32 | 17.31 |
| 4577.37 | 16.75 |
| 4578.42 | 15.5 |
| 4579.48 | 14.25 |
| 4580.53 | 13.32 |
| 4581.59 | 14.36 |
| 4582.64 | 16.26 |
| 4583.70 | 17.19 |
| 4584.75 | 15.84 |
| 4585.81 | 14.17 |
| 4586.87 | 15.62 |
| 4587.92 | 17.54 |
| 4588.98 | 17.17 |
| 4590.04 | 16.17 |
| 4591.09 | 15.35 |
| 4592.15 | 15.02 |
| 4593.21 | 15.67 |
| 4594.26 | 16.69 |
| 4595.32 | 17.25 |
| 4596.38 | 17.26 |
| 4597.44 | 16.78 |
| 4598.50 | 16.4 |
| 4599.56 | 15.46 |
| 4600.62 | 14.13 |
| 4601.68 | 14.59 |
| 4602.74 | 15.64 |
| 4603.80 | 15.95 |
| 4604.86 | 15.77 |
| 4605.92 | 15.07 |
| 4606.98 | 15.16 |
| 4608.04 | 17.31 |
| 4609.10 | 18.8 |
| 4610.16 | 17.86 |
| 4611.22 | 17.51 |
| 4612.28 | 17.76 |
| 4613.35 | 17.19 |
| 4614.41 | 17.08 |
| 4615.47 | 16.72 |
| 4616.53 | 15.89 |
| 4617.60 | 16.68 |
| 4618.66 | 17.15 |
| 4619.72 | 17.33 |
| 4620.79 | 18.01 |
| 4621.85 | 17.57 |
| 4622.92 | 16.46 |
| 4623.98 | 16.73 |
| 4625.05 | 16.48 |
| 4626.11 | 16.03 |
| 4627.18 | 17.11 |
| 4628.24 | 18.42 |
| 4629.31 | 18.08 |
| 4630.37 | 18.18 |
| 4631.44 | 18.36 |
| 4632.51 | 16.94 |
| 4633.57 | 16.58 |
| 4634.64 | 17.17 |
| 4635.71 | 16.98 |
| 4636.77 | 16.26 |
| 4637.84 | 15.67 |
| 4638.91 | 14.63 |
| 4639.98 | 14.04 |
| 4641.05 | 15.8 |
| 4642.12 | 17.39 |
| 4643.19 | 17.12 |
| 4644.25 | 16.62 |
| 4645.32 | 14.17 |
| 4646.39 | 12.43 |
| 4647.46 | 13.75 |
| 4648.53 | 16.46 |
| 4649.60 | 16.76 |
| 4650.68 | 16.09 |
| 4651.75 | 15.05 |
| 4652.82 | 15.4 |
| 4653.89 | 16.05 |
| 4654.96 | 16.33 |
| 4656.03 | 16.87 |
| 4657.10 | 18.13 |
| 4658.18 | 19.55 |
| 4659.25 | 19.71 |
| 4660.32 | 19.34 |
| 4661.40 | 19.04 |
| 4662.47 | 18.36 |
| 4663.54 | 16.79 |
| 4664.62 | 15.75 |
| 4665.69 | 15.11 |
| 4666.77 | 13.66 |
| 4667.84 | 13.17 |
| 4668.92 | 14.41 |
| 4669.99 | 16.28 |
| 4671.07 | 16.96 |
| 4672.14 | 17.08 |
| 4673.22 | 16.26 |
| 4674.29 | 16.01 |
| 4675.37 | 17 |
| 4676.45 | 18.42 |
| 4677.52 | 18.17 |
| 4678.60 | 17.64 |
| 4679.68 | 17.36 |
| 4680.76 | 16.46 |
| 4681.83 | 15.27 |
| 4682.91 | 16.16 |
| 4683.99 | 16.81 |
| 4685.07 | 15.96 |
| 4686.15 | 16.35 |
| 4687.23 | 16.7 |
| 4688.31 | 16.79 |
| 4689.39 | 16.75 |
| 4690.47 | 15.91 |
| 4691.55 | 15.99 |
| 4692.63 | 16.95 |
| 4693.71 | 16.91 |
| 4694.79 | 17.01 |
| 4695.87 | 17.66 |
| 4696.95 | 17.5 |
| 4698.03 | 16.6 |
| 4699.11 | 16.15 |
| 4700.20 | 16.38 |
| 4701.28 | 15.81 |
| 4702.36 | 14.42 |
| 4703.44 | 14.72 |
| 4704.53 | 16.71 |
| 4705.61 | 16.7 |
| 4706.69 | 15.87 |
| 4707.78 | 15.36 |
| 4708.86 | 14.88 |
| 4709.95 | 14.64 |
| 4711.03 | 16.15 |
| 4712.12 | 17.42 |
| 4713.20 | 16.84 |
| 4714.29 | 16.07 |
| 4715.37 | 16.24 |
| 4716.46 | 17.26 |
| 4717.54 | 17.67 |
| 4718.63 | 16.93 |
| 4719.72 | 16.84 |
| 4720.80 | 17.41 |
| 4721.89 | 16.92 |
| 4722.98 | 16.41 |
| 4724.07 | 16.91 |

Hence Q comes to 1.93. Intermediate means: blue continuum 13.8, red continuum 14.4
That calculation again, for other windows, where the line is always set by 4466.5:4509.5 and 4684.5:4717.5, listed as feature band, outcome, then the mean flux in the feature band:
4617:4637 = -2.3 angstrom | 17.2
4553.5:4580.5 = -1.8 angstrom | 15.8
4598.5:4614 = -1.1 angstrom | 16.3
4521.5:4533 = 1.8 angstrom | 12.1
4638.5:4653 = 0.2 angstrom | 15.4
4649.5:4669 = -1.0 angstrom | 16.6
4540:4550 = 0.7 angstrom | 13.5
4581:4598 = -1.3 angstrom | 16.1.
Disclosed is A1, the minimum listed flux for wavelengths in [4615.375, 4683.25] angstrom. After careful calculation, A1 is 12.43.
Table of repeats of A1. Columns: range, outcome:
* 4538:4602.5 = 12.19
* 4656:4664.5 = 16.79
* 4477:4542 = 7.383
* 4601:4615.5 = 14.59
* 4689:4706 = 14.42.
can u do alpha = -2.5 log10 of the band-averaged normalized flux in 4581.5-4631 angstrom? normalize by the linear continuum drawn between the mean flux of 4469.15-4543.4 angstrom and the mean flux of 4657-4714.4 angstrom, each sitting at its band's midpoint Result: -0.092 mag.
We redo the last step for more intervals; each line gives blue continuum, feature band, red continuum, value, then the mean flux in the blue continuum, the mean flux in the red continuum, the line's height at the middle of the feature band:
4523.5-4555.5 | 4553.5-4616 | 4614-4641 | -0.09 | 12.6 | 16.8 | 14.8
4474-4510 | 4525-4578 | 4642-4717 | 0.06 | 14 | 16.4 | 14.8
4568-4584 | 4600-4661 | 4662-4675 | -0.05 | 15.9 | 15.8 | 15.9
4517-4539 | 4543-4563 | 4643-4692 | -0.11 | 12.3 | 16.4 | 13.1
